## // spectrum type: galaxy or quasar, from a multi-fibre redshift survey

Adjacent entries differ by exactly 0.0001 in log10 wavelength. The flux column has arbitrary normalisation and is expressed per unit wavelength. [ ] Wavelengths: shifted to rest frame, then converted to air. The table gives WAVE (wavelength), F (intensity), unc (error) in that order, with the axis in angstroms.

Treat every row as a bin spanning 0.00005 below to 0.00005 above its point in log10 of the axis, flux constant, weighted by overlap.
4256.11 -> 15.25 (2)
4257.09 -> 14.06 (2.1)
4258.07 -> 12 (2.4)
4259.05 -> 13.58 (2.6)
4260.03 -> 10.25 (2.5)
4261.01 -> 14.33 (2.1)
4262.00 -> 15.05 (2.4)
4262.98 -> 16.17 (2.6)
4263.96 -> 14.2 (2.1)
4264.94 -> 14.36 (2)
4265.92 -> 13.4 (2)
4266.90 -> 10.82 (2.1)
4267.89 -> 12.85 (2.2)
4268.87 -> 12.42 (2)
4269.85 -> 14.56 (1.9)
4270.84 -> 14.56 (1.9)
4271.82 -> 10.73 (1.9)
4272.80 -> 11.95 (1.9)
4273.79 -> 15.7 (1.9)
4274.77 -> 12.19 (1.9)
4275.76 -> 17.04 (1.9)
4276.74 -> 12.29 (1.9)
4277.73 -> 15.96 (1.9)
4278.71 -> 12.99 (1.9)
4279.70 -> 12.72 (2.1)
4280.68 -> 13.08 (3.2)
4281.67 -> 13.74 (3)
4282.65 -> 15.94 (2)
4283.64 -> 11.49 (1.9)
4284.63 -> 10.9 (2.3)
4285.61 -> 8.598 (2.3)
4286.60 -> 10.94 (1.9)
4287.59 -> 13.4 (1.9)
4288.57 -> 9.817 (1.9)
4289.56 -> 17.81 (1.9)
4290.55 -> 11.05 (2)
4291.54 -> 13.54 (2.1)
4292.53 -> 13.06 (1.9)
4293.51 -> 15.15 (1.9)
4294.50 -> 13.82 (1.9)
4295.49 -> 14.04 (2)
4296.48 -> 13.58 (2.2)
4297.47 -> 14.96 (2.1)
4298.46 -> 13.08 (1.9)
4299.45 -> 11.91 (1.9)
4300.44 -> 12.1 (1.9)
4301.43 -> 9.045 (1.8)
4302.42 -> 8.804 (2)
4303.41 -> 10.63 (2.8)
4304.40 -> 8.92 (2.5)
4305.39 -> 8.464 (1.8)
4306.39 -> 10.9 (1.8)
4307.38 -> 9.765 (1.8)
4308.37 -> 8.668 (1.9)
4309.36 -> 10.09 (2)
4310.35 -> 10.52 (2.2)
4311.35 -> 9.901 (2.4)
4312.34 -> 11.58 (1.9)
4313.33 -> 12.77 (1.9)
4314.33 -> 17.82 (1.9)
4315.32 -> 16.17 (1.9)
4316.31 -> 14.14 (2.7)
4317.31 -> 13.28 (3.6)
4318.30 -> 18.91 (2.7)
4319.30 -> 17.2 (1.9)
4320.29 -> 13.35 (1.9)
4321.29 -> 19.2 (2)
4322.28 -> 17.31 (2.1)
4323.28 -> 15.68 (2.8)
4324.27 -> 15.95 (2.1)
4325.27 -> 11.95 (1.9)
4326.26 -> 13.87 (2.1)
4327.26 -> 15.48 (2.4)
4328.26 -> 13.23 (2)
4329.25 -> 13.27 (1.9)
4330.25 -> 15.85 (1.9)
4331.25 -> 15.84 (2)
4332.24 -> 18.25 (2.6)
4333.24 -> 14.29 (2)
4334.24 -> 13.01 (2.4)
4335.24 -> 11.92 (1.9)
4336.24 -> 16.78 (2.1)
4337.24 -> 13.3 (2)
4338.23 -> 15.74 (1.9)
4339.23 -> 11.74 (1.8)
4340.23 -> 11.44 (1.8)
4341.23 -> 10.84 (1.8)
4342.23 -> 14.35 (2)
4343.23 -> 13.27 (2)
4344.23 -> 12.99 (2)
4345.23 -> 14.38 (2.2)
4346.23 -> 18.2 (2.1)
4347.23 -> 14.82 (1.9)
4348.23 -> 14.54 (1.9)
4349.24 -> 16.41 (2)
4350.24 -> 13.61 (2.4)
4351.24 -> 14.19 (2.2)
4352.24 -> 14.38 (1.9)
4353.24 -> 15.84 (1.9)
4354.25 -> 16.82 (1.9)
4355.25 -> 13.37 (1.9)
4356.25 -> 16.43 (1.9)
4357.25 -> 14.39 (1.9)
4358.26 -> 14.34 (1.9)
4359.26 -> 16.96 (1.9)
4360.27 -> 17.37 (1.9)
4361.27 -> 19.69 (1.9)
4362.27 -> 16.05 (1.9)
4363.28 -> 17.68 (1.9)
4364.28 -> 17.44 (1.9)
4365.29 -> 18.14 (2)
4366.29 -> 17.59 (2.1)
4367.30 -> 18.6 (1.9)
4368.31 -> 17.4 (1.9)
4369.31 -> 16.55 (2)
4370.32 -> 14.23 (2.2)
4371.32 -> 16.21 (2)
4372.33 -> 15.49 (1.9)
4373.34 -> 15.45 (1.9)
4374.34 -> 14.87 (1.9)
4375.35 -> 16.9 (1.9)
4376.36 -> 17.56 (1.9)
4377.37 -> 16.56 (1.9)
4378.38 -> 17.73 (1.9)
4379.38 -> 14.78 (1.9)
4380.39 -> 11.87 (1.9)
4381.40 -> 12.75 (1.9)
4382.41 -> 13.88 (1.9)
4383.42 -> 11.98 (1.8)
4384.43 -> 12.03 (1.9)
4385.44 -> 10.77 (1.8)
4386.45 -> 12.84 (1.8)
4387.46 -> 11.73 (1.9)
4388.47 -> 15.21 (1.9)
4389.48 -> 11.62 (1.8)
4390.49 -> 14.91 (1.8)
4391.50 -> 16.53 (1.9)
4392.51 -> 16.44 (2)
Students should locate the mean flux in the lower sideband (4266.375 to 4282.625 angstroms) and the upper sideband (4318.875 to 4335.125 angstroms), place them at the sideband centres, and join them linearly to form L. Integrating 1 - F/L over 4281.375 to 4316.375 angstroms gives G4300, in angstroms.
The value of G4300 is 5.2 angstroms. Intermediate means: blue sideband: 13.4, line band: 12.1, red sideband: 15.1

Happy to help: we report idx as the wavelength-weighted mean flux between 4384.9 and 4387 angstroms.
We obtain 11.8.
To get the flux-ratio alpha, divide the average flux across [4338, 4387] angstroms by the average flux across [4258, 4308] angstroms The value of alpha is 1.19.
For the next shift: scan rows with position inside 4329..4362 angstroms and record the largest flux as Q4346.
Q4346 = 19.69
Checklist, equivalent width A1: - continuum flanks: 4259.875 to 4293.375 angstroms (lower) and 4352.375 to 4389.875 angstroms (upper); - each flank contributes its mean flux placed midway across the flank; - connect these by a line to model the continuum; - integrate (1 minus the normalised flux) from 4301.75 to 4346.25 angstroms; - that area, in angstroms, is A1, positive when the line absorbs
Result 2.6 angstroms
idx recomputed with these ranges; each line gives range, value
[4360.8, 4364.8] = 17.7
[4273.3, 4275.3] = 14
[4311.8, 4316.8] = 14.5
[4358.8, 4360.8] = 17.2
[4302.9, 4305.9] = 9.32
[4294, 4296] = 13.9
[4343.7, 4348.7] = 15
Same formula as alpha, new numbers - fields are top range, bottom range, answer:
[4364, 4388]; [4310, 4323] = 1.02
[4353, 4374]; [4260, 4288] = 1.24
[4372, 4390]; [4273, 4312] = 1.15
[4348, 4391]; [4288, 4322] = 1.19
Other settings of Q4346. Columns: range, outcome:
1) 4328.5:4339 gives 18.25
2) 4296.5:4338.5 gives 19.2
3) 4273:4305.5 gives 17.81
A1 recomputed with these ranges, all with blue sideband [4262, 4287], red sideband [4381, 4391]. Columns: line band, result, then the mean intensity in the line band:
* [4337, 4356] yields -1.96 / 14.3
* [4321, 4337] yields -2.49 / 15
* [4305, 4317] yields 1.18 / 11.8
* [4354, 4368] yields -4.25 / 16.8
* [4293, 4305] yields 0.91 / 12.1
